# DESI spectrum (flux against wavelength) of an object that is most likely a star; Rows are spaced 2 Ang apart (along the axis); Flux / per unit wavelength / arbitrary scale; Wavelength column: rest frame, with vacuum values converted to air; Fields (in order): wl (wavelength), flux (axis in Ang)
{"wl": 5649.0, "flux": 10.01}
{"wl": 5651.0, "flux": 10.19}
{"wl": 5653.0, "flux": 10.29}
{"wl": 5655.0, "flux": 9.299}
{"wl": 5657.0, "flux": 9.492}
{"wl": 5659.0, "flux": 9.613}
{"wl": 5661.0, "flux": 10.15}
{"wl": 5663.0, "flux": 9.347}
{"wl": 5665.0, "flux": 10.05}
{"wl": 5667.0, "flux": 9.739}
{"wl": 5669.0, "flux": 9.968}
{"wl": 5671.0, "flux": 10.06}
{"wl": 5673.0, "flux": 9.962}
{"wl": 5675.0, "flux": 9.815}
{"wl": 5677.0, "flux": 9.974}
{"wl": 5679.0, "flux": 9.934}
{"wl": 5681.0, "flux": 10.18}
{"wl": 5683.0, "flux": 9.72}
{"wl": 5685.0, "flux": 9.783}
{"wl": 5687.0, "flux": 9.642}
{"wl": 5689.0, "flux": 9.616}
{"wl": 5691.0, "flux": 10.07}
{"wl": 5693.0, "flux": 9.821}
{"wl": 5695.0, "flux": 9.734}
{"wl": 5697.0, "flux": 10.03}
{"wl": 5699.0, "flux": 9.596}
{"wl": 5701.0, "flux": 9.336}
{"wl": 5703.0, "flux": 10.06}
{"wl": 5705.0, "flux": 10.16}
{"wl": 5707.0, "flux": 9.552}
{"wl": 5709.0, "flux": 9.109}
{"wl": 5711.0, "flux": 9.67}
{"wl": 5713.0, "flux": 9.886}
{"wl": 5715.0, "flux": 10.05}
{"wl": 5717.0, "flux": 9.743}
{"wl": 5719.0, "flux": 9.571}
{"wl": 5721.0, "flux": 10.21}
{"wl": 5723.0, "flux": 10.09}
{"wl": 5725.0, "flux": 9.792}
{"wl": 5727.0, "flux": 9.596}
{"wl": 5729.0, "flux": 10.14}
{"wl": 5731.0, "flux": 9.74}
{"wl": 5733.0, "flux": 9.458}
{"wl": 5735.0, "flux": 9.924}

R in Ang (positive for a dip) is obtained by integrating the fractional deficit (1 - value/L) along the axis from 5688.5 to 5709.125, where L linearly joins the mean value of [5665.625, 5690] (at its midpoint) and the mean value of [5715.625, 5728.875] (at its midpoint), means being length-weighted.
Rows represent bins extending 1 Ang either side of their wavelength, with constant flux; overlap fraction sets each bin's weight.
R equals 0.2 Ang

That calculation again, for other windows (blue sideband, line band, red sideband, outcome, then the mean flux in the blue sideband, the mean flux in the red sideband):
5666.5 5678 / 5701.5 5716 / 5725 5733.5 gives 0.1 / 9.93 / 9.76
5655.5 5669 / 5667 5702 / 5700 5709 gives -0.4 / 9.73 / 9.7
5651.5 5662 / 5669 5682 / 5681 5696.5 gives -0.2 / 9.79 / 9.8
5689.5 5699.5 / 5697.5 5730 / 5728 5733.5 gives 0.1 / 9.85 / 9.81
